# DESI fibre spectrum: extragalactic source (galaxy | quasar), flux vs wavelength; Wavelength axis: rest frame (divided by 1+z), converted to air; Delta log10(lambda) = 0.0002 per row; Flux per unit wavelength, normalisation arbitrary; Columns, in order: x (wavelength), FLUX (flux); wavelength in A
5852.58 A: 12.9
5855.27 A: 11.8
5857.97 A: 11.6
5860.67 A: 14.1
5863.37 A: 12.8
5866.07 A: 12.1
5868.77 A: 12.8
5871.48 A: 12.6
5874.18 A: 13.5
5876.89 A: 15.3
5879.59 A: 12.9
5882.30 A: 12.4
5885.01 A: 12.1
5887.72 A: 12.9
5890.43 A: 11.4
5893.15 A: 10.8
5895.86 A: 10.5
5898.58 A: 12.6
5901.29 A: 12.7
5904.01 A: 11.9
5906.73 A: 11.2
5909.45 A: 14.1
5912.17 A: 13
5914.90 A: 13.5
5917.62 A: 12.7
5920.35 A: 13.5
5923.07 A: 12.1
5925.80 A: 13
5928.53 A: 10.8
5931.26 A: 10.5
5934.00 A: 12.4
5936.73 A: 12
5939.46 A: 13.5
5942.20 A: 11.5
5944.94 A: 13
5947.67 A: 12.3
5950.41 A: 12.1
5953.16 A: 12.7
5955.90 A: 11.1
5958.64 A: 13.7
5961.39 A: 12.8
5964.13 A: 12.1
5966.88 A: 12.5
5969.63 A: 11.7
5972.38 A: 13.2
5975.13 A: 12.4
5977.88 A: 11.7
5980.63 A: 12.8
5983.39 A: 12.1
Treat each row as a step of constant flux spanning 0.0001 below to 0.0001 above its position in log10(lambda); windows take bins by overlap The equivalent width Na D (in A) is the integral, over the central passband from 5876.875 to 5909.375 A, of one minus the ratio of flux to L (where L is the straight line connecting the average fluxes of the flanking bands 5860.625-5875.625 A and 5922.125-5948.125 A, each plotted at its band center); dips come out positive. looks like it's 1.1 A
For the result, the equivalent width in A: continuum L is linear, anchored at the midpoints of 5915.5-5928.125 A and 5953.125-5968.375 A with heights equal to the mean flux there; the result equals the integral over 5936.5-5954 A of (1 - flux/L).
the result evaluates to 0.1 A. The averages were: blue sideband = 12.7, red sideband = 12.5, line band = 12.5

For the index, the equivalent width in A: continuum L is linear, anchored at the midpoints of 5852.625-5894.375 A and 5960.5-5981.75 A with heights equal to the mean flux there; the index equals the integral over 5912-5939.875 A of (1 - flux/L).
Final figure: 0.23 A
